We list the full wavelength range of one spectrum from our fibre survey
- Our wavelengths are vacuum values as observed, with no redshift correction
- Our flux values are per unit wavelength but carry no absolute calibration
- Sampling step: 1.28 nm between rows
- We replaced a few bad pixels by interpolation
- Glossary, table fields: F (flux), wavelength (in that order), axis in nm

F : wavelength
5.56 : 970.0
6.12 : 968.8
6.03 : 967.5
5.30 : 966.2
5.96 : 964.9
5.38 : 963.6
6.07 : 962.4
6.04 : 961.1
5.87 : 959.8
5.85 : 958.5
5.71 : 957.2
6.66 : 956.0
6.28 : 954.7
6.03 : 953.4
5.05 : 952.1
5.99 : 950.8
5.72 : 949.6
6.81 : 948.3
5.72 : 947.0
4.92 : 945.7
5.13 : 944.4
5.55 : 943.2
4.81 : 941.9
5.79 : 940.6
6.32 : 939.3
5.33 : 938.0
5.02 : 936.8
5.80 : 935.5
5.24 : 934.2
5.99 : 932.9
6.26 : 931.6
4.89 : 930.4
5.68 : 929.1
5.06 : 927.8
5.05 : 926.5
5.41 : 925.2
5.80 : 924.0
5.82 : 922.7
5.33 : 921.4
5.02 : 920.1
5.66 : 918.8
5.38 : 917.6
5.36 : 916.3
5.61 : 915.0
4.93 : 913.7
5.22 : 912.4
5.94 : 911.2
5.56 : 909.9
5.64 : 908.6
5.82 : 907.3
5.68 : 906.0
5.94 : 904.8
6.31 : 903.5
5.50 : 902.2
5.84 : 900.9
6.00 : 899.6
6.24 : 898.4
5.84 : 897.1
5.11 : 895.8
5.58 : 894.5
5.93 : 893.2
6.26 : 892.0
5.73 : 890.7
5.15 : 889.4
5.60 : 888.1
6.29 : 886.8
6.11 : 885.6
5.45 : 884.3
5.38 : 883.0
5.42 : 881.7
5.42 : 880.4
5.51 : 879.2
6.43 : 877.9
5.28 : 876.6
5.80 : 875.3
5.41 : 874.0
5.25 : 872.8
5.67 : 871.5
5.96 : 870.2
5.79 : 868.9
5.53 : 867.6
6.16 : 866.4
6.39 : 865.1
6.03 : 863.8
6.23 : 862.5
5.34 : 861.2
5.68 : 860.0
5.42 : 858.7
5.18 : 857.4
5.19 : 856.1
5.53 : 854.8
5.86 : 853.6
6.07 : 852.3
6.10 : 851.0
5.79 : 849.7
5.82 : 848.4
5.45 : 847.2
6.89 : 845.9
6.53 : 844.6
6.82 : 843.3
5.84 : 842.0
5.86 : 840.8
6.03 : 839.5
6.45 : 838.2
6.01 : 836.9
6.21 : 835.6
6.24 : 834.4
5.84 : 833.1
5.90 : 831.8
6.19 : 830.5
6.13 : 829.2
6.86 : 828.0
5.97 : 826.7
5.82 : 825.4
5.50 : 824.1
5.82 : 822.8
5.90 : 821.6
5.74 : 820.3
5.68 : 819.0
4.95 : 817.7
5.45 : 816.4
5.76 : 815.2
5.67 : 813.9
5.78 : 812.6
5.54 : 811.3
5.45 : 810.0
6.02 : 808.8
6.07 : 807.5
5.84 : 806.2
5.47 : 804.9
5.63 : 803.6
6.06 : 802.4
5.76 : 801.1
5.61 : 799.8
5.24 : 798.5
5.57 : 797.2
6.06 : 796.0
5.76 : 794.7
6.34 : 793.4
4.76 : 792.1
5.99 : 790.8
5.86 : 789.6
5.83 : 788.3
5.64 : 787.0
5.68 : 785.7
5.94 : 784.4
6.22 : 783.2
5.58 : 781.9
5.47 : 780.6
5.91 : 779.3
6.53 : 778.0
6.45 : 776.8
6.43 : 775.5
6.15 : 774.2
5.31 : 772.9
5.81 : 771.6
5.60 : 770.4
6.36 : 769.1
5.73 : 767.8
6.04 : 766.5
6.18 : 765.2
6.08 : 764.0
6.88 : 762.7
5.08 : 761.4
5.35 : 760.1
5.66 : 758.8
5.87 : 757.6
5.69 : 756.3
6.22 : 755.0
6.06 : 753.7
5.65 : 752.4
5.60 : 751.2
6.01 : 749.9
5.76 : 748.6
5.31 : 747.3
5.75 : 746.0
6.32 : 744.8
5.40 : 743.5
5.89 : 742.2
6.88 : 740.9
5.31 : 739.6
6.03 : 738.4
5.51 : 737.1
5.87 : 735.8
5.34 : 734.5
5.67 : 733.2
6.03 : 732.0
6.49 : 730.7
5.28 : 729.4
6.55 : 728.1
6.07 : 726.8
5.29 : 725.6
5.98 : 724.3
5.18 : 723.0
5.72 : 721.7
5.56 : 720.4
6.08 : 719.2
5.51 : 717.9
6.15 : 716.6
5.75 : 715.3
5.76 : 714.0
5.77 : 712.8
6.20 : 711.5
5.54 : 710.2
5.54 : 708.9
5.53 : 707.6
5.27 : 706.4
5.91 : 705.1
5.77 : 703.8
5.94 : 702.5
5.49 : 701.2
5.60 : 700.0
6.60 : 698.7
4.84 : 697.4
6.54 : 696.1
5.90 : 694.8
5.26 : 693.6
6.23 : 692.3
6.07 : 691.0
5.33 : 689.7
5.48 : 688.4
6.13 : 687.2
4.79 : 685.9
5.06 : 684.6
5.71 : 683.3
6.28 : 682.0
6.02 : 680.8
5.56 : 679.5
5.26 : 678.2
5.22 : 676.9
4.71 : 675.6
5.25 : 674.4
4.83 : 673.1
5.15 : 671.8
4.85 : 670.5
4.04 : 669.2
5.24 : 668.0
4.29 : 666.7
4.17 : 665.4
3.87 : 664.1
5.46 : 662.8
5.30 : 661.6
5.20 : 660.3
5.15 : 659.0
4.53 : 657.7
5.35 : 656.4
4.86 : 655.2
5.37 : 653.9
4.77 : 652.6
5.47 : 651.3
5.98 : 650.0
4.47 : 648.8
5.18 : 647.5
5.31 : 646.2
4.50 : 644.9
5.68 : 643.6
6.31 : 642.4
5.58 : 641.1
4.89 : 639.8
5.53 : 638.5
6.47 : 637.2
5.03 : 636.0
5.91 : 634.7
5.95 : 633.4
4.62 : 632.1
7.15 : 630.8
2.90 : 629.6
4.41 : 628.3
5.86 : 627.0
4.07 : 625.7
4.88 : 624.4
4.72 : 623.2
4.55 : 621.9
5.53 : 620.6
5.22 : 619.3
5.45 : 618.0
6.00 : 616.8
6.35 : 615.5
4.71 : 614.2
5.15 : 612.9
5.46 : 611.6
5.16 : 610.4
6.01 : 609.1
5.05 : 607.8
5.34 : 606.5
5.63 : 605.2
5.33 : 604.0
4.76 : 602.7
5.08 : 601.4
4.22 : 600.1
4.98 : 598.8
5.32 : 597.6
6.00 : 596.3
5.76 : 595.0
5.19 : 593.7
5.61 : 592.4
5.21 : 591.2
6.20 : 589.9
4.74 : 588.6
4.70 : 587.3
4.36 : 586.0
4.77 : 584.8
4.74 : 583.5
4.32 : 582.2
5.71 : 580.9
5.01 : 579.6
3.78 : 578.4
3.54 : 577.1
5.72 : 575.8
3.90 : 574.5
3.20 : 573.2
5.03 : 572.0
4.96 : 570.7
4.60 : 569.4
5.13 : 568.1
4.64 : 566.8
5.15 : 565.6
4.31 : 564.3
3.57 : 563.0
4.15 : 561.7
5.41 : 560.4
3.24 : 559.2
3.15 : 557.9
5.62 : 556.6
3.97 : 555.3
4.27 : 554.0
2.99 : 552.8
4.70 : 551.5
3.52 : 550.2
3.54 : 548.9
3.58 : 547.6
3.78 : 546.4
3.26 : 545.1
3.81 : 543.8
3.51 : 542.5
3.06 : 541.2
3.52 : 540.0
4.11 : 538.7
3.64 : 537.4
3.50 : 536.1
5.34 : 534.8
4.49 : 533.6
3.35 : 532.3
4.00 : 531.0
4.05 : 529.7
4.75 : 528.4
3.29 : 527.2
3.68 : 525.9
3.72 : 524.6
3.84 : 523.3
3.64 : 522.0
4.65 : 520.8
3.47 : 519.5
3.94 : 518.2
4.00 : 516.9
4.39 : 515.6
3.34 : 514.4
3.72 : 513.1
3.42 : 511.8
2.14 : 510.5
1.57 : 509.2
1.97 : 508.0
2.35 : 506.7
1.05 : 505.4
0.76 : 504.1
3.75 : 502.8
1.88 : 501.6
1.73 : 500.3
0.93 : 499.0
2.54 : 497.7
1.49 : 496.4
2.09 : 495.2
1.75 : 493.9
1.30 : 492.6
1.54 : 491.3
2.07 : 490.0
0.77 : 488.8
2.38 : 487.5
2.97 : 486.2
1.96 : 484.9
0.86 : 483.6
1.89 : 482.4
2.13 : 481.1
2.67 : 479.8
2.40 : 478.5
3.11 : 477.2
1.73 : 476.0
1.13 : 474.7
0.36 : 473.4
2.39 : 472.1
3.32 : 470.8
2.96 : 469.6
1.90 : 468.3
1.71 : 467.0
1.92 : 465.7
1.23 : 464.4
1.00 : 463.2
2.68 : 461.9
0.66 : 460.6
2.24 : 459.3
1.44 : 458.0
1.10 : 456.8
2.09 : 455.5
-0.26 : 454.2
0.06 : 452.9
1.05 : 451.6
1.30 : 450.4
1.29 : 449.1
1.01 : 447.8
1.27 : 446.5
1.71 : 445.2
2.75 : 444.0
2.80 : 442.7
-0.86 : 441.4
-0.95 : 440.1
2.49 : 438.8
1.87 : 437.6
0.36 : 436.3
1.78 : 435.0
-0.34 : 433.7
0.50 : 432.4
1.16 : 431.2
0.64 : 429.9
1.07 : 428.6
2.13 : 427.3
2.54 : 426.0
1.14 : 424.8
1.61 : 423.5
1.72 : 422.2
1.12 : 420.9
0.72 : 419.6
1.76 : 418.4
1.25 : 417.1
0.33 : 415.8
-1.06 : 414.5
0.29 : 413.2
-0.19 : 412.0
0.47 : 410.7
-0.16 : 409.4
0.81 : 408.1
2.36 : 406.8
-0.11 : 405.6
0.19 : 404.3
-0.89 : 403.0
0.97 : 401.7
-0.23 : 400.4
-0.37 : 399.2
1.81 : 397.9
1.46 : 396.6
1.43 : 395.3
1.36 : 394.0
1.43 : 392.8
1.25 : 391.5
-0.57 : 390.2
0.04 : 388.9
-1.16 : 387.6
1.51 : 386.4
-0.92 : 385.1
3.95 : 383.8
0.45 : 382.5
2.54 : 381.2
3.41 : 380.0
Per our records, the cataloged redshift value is 0.284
